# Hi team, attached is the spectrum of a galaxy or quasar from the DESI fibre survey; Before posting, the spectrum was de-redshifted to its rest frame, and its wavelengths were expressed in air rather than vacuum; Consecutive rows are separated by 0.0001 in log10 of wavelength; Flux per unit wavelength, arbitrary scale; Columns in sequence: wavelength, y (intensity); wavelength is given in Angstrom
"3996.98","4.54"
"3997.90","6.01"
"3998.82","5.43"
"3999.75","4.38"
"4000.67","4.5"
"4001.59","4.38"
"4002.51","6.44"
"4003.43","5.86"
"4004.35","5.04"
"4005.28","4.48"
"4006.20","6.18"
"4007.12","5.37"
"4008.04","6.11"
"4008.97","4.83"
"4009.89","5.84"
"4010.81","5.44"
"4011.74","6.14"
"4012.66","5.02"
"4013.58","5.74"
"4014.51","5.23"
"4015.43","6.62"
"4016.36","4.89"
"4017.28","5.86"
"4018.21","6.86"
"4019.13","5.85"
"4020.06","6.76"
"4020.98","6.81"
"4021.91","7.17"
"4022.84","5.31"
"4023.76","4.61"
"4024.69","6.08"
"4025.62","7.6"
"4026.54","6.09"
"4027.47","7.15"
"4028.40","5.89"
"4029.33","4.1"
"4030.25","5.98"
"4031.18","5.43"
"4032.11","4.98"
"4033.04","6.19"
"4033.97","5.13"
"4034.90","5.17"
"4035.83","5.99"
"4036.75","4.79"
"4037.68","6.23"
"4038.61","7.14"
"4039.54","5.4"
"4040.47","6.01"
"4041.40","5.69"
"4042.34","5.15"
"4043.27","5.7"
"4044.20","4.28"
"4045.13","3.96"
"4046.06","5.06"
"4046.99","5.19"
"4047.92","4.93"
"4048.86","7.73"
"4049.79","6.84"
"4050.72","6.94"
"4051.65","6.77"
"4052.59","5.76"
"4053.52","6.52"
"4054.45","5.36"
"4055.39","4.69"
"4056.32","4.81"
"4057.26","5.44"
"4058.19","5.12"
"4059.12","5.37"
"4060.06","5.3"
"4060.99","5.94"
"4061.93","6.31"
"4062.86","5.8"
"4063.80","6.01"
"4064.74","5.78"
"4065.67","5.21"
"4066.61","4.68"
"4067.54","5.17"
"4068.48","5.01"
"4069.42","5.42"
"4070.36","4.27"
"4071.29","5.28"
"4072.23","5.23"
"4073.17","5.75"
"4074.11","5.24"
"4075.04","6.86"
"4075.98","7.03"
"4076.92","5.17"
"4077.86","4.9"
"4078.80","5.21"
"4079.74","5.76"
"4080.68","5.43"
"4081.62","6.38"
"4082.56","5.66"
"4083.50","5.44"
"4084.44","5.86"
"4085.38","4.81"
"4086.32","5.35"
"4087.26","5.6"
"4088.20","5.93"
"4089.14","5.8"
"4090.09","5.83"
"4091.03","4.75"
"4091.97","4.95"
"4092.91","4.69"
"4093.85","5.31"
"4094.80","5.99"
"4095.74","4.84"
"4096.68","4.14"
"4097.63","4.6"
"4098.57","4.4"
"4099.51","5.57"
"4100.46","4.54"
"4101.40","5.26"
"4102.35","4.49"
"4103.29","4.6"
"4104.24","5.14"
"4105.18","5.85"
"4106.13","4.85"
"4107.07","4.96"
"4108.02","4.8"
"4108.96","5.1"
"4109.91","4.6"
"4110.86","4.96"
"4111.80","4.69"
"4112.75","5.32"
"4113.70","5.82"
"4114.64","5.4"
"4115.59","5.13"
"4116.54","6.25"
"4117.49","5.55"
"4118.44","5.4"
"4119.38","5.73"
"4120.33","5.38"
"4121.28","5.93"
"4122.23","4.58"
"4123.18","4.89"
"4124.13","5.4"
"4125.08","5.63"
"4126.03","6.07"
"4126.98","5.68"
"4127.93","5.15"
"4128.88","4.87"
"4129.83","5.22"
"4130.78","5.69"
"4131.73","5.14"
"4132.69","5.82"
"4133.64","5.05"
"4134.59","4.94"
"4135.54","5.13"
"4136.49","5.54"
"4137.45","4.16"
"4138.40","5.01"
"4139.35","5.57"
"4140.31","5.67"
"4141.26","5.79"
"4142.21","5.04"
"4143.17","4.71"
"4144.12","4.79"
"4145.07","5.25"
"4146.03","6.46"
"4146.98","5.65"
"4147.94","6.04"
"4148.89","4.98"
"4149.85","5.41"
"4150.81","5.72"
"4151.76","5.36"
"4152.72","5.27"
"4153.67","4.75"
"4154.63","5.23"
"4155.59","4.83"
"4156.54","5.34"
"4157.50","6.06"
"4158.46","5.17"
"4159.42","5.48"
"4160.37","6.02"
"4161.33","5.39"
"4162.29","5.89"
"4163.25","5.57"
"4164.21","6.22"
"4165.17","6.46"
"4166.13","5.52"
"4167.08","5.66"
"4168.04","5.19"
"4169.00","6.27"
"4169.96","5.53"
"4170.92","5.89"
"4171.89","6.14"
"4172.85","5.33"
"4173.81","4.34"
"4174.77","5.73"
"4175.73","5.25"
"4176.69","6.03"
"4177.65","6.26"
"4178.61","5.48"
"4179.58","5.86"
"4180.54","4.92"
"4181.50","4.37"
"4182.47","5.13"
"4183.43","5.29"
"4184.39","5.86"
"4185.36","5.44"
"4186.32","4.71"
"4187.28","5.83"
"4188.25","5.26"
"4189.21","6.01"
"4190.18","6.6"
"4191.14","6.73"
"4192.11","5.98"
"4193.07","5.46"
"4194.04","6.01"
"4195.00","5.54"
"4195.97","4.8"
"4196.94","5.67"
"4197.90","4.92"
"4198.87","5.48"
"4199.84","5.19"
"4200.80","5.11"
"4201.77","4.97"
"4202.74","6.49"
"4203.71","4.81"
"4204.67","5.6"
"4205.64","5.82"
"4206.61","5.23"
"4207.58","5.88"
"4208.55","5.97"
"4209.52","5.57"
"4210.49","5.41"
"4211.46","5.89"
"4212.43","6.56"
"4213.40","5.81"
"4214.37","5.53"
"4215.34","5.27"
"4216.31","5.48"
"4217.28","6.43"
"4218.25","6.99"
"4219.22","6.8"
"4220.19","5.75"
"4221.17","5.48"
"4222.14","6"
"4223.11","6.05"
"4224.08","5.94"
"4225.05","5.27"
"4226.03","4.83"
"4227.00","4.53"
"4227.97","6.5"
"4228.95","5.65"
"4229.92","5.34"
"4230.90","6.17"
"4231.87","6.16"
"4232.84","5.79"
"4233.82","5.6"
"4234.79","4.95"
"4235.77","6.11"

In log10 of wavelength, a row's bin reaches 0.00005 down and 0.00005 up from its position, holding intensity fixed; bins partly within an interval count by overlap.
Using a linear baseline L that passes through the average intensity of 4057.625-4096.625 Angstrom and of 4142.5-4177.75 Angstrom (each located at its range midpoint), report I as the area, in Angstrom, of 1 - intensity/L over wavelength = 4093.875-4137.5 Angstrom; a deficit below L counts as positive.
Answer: 2.4 Angstrom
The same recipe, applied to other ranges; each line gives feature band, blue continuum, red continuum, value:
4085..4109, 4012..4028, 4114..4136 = 2.16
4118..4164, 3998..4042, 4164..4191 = 2.03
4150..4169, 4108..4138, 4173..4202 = -0.54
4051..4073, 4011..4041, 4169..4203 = 1.29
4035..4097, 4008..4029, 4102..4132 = 1.15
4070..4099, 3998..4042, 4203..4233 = 1.78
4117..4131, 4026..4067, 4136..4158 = -0.01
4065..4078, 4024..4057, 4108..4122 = 0.40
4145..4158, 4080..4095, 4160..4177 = 0.42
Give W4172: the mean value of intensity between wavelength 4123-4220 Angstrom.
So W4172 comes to 5.54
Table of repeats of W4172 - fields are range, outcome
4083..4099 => 5.2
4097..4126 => 5.17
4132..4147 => 5.27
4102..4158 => 5.29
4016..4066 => 5.77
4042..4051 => 5.56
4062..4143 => 5.31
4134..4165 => 5.4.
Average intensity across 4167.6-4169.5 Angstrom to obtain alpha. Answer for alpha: 5.74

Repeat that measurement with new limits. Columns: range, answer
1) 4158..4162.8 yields 5.59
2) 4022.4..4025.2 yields 5.37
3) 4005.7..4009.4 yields 5.62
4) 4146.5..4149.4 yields 5.56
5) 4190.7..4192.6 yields 6.34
